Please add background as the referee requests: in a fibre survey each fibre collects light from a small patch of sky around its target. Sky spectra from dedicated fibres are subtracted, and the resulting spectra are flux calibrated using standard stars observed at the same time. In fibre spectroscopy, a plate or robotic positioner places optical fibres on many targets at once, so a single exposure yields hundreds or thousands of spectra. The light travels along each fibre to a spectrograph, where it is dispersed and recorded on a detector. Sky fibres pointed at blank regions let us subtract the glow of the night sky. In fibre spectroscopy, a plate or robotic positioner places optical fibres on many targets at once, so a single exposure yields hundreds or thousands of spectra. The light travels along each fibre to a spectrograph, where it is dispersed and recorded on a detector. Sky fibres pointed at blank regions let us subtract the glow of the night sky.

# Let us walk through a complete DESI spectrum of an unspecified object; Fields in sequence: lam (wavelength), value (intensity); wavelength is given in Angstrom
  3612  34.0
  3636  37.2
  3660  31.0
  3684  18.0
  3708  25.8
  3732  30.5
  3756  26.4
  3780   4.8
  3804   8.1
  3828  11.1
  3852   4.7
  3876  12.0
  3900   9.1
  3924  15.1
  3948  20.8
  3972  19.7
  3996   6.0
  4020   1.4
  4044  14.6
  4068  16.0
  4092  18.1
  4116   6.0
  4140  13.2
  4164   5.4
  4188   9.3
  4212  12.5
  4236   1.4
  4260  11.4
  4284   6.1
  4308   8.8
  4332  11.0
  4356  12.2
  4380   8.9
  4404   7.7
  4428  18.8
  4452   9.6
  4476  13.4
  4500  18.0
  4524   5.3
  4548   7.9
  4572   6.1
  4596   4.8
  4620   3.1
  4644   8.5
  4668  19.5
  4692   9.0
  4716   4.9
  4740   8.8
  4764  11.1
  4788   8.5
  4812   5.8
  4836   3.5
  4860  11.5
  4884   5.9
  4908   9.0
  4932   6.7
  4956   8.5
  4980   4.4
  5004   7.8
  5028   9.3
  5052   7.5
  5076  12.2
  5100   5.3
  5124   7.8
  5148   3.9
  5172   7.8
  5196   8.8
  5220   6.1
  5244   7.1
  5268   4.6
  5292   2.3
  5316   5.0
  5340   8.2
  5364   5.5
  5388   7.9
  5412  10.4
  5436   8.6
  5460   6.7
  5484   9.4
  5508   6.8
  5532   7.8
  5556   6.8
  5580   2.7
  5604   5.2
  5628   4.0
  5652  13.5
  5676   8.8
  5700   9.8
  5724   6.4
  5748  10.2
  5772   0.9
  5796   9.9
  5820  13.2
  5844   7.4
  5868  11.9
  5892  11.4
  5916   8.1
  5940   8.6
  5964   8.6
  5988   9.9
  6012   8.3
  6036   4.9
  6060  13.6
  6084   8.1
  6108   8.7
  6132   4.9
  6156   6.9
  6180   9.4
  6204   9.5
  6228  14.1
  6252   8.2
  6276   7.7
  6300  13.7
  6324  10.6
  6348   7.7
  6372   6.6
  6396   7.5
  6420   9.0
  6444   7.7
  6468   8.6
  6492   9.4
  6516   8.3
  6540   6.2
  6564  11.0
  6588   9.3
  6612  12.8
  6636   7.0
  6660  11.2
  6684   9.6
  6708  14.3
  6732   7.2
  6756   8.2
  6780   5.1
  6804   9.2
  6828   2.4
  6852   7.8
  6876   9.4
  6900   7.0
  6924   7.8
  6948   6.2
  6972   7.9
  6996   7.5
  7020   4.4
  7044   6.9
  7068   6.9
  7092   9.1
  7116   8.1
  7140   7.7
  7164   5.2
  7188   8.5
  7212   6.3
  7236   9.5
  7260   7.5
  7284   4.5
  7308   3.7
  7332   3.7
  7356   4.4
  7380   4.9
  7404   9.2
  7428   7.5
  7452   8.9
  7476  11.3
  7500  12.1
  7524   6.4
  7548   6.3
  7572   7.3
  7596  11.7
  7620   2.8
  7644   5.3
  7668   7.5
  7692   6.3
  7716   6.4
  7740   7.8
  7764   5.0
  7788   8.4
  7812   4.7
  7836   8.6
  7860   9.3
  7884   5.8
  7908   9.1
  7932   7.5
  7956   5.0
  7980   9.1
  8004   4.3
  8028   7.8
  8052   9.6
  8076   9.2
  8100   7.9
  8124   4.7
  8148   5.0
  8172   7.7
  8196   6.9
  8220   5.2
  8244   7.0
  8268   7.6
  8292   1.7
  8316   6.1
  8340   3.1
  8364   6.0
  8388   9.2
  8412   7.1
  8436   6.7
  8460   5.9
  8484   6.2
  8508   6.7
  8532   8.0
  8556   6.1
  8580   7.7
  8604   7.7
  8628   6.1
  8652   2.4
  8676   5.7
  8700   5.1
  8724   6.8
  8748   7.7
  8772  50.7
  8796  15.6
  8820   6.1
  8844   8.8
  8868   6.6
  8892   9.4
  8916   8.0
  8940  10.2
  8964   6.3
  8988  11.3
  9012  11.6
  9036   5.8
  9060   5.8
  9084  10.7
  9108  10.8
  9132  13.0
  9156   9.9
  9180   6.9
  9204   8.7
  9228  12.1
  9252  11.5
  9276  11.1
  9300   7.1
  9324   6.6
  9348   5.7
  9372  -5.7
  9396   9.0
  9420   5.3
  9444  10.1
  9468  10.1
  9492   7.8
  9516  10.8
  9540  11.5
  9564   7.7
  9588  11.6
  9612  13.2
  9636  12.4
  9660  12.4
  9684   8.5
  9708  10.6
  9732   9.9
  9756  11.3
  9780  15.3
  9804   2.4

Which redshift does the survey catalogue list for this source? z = 1.36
